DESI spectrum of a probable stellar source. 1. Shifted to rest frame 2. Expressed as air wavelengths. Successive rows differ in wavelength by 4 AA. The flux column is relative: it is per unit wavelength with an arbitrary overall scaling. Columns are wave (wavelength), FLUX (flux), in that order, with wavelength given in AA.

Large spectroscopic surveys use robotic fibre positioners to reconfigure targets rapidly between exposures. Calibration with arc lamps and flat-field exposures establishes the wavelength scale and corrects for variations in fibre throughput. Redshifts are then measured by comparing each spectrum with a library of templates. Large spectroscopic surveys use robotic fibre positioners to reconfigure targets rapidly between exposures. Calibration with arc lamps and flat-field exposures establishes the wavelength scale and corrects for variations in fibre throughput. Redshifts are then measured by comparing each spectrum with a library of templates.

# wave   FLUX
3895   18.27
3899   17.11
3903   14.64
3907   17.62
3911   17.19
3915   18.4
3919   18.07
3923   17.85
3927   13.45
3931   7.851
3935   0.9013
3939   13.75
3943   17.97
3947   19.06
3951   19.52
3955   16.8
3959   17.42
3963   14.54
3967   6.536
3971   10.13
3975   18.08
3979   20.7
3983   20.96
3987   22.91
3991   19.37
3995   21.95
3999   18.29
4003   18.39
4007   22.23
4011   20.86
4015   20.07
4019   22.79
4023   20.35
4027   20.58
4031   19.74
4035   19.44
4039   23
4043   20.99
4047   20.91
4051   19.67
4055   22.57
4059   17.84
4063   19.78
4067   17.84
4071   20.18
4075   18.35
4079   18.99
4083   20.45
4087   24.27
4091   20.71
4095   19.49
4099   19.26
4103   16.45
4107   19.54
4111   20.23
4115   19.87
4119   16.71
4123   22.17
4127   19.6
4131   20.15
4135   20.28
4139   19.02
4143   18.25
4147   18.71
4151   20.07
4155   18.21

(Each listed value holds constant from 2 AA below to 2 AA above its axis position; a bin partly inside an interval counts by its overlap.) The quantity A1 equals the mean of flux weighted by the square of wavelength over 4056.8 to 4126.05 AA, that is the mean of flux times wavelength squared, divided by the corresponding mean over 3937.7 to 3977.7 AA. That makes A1 1.35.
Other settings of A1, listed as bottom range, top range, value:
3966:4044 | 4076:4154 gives 1.06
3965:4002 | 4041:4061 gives 1.19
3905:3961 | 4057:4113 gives 1.37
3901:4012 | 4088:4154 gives 1.27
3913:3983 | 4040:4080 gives 1.40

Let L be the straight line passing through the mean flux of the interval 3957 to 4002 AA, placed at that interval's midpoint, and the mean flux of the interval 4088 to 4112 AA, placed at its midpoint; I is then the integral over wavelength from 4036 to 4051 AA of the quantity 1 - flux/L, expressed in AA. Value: -2.23 AA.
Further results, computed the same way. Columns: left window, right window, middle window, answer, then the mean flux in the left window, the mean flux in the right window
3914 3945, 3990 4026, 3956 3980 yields 3.5 AA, 13.4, 20.5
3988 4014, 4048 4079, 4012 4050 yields -1.8 AA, 20.3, 19.5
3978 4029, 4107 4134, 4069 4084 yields 0.5 AA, 20.7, 19.8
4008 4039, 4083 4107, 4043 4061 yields 0.1 AA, 20.8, 20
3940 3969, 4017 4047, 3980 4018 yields -3.7 AA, 15.9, 21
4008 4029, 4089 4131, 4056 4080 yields 1.4 AA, 21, 19.4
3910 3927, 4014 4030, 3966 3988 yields 3.1 AA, 17.4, 20.9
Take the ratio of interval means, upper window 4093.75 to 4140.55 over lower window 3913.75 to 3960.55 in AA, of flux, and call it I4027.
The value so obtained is 1.3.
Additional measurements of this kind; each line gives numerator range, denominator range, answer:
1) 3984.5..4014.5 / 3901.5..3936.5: 1.45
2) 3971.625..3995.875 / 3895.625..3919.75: 1.16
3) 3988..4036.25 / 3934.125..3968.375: 1.40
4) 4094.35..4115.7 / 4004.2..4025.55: 0.90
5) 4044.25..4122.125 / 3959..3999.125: 1.14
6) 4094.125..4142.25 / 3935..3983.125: 1.25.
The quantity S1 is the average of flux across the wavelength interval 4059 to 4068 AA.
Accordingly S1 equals 18.7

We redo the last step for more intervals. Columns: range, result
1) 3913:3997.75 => 16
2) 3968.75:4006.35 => 19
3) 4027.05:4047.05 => 20.8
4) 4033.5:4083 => 20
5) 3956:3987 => 16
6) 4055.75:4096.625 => 19.9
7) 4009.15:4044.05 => 20.9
